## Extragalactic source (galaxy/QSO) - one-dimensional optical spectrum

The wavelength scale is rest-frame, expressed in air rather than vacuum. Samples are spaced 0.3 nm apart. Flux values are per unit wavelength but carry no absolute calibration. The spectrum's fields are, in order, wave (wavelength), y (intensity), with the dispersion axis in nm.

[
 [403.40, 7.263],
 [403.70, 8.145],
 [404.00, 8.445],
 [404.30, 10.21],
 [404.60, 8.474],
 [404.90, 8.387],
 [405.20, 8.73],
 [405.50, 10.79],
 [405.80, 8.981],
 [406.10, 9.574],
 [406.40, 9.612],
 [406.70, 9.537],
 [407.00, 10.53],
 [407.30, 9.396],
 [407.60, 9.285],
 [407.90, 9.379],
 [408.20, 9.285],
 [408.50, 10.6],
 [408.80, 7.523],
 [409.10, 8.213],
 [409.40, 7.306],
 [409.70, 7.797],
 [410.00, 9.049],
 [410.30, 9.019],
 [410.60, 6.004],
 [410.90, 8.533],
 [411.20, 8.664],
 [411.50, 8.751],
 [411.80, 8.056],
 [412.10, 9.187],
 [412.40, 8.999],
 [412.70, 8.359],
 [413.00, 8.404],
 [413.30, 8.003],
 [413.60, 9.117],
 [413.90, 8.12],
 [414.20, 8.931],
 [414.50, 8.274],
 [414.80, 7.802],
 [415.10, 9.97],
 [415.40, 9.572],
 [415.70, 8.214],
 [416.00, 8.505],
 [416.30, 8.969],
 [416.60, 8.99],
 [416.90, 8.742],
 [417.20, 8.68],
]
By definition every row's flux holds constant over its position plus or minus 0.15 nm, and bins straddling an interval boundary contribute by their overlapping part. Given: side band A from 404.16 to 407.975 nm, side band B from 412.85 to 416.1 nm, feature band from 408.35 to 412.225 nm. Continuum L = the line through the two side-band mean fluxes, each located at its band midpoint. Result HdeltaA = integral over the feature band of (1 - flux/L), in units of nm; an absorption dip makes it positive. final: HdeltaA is 0.29 nm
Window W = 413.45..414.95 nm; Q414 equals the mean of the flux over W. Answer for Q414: 8.45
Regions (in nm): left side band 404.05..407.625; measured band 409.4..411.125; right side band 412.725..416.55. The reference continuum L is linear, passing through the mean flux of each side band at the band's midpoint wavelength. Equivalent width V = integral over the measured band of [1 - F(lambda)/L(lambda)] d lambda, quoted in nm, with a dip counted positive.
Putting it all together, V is 0.19 nm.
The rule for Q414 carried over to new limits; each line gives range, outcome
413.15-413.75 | 8.56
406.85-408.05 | 9.65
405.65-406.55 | 9.39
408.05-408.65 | 9.94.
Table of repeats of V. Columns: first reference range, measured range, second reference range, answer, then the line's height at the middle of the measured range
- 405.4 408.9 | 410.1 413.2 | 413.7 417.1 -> 0.24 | 9.11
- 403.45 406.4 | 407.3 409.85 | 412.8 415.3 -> 0.04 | 8.87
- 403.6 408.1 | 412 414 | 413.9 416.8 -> 0.07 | 8.9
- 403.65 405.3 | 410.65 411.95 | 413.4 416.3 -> 0.06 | 8.74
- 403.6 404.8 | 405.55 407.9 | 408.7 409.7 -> -0.38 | 8.26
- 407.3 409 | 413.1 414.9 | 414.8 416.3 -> 0.12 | 8.99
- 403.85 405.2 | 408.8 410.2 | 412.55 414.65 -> 0.09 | 8.64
